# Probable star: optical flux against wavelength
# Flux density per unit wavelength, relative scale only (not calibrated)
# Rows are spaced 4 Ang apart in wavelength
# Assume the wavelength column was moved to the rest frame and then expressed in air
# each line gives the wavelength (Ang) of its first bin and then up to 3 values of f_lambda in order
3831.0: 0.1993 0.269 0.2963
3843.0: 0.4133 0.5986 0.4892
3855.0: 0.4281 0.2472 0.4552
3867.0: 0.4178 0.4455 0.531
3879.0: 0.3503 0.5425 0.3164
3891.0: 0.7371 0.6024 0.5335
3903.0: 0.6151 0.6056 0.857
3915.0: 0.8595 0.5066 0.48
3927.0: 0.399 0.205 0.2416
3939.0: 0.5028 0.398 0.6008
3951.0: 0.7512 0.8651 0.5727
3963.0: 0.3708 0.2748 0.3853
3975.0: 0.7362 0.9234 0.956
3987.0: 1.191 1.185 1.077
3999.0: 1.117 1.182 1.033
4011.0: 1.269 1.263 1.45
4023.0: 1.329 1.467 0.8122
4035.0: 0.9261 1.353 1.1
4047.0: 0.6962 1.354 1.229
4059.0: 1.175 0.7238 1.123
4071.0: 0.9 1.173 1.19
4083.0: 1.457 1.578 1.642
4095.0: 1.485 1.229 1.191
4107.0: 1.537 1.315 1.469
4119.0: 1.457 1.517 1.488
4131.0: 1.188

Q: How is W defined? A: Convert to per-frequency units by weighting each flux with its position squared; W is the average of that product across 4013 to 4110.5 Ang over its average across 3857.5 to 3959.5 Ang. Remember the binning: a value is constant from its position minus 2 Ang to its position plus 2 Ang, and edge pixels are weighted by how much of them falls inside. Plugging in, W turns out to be 2.52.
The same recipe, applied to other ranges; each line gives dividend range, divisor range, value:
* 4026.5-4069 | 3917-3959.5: 2.27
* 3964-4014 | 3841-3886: 2.26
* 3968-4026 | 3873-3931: 2.03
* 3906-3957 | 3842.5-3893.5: 1.25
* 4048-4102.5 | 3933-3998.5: 1.87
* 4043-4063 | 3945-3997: 1.47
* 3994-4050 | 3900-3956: 2.17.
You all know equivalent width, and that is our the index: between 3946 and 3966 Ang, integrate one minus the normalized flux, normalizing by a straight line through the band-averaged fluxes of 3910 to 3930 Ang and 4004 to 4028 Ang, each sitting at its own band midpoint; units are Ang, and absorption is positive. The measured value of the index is 5.4 Ang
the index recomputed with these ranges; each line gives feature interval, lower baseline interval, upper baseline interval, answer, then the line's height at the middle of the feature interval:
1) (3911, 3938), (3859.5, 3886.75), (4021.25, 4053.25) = 6.6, 0.653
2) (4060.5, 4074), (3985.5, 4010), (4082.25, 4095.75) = 4.7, 1.45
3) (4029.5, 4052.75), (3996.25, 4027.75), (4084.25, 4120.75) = 4.8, 1.31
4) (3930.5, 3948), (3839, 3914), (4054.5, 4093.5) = 8.2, 0.736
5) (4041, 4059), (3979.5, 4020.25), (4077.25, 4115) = 2.6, 1.29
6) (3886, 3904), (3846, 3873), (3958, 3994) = -1.4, 0.53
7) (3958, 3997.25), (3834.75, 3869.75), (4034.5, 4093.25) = 4.8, 0.867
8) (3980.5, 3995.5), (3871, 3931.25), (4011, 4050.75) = -2.1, 0.965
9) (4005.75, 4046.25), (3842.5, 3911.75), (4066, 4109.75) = -4.1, 1.08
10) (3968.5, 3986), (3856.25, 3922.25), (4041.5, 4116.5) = 2.2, 0.863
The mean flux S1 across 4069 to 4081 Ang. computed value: 1.09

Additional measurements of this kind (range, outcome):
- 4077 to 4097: 1.47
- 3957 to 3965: 0.472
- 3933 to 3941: 0.372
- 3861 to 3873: 0.44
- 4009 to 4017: 1.27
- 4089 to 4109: 1.42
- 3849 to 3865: 0.405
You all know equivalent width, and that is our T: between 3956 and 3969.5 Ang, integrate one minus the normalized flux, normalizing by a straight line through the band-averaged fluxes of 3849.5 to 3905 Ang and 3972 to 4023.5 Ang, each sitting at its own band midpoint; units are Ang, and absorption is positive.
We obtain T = 7.1 Ang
